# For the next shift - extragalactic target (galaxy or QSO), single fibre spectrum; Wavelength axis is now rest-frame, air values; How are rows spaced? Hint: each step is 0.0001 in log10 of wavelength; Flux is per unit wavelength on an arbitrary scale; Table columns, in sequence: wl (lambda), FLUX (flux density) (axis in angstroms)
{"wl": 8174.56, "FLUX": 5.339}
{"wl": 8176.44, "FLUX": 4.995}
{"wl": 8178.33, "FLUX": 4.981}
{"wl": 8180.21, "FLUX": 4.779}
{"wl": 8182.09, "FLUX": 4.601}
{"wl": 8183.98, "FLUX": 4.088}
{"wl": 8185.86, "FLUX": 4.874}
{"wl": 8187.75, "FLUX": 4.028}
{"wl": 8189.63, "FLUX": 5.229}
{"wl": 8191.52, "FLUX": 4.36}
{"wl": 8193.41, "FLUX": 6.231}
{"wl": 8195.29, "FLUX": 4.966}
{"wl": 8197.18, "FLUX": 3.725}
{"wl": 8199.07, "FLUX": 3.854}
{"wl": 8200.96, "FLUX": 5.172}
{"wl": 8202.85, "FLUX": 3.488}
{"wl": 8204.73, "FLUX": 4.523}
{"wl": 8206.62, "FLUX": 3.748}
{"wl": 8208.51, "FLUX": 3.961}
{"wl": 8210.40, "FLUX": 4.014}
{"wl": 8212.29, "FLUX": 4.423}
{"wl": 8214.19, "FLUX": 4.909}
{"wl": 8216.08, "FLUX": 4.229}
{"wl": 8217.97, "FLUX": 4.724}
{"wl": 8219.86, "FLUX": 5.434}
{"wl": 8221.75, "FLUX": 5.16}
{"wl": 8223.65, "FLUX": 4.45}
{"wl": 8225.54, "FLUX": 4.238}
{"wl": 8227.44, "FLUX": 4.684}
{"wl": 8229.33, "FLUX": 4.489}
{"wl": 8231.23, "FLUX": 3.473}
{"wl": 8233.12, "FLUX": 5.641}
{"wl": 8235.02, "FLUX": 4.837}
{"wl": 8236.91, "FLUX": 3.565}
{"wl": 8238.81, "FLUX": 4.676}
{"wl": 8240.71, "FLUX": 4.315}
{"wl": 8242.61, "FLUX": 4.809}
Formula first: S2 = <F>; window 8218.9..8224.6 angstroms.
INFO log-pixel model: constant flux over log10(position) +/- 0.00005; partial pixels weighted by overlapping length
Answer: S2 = 5.02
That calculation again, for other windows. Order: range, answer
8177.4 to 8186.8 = 4.67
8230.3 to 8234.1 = 4.57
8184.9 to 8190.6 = 4.71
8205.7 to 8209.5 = 3.86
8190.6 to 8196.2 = 5.19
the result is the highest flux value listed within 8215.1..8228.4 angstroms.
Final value 5.434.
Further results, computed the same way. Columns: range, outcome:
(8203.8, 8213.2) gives 4.523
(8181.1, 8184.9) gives 4.601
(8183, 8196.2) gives 6.231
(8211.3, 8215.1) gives 4.909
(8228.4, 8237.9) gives 5.641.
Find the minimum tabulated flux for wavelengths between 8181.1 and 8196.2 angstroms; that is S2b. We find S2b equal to 4.028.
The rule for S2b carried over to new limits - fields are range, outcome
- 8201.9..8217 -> 3.488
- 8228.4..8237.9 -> 3.473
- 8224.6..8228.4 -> 4.238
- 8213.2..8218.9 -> 4.229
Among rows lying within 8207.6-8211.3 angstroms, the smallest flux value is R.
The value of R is 3.961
